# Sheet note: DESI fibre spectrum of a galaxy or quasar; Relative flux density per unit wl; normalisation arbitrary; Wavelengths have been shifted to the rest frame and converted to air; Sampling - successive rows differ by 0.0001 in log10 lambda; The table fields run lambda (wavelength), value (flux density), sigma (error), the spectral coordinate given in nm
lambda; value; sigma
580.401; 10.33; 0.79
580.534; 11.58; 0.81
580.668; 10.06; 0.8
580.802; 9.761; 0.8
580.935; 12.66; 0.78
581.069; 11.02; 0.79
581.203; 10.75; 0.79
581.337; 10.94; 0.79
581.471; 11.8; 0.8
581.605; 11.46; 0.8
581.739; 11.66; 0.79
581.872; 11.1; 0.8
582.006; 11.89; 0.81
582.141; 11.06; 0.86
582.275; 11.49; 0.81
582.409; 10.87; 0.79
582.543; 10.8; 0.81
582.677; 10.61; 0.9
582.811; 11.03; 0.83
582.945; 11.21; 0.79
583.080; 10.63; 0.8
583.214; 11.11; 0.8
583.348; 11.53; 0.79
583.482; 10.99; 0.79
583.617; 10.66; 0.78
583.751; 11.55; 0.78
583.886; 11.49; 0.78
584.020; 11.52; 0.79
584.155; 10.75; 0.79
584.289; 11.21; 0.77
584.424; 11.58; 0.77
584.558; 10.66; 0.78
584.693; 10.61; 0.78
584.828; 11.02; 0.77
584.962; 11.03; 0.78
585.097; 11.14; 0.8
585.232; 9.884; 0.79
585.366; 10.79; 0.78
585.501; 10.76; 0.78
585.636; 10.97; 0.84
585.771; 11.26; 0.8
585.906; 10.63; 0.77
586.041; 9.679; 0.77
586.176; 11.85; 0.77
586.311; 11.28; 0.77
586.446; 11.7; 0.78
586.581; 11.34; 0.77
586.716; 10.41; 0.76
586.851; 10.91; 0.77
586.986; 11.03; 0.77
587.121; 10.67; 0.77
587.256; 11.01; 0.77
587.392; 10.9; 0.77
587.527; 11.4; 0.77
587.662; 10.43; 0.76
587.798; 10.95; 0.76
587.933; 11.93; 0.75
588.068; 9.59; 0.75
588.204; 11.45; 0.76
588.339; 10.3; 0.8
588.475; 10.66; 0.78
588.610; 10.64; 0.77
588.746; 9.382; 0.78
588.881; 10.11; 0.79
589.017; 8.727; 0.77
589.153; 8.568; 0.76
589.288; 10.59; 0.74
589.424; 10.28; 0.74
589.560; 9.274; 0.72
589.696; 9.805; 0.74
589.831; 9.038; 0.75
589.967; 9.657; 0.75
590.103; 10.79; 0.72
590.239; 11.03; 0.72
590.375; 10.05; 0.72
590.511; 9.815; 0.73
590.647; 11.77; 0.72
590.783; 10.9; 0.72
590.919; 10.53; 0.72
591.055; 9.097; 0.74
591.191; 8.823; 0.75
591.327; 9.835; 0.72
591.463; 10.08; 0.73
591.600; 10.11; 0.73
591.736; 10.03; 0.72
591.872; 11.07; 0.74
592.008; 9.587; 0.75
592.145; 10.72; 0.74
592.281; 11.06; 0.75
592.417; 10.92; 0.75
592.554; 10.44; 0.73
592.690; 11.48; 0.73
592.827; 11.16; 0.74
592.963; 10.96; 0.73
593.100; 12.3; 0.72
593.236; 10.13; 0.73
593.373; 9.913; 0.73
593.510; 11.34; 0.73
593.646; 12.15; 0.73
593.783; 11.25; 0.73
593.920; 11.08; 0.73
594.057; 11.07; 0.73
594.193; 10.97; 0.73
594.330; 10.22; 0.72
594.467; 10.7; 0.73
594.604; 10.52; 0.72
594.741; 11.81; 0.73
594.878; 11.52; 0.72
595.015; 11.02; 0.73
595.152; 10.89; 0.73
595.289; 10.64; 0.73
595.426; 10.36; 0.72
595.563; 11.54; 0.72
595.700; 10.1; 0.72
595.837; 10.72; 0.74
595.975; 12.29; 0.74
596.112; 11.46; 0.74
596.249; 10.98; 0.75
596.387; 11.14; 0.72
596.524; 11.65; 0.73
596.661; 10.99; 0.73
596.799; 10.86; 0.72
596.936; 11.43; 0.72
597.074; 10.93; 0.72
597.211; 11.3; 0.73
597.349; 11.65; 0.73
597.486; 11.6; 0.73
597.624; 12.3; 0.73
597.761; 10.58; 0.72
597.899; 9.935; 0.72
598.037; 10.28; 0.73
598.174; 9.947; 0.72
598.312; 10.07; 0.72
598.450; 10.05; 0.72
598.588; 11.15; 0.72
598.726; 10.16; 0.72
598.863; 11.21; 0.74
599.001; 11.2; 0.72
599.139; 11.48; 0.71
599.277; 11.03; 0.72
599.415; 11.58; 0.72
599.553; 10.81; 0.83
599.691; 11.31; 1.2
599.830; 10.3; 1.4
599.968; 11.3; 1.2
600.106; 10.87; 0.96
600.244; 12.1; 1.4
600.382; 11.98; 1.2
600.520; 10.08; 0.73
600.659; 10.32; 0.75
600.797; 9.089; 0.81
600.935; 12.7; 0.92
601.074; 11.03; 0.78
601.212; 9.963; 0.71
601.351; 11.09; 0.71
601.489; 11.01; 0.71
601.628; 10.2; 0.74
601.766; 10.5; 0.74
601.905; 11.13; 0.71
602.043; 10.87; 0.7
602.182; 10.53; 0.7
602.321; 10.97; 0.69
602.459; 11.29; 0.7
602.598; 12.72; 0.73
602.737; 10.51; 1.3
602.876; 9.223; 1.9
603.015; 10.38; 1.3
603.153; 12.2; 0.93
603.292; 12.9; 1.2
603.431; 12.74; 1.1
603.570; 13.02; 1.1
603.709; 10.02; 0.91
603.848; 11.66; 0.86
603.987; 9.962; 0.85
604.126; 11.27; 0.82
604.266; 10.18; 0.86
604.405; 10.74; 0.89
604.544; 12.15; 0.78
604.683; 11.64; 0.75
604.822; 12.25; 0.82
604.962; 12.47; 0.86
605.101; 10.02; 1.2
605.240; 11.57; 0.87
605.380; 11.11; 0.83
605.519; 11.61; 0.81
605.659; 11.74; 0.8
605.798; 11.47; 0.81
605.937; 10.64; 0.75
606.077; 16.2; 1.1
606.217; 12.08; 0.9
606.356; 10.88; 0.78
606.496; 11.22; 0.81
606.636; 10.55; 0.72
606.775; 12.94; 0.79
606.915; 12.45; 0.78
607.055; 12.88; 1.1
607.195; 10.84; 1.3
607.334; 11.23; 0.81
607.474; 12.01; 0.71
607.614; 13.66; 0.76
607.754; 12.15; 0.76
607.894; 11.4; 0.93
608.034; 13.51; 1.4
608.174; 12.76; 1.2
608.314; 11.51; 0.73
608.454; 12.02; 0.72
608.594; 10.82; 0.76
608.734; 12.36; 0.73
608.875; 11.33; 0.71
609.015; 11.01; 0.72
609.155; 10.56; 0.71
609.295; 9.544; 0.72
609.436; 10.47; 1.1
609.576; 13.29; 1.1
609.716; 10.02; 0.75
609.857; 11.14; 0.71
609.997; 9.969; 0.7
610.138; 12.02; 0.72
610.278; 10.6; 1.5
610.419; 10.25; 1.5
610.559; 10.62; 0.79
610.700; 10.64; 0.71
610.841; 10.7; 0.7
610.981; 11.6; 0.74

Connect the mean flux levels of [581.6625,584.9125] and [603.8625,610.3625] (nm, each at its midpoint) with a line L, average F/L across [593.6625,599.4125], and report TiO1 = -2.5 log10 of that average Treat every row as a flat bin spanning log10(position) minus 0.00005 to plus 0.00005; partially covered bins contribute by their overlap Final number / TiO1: 0.04 mag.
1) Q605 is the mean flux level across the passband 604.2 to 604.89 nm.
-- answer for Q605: 11.4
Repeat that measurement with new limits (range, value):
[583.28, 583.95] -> 11.2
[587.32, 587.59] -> 11.1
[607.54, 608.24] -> 12.7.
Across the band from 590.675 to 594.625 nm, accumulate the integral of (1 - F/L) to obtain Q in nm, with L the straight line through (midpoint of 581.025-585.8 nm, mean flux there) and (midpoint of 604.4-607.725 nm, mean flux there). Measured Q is 0.26 nm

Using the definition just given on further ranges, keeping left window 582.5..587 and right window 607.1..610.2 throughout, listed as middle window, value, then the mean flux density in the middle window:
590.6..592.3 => 0.14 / 10.2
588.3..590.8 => 0.24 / 10.1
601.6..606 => 0.07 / 11.3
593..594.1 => 0.00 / 11.1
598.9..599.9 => 0.02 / 11.1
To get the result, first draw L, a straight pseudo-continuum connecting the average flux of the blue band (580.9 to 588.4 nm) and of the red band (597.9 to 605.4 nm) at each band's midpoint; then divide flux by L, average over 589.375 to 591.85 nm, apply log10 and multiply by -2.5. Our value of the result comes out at 0.10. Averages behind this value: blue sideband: 11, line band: 10.1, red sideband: 11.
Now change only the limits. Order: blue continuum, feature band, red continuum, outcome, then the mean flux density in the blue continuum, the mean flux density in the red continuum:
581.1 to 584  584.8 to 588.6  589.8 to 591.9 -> -0.02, 11.2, 10.2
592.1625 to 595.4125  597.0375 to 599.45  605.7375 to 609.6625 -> 0.04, 11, 11.8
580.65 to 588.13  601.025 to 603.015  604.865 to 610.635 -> 0.07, 11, 11.6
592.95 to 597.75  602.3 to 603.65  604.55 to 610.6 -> -0.02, 11.1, 11.6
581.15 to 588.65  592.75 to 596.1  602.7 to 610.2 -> 0.02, 11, 11.6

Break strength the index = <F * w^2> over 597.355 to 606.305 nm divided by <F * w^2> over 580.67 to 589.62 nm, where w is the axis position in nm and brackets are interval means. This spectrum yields 1.09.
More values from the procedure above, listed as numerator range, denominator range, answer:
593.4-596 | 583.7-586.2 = 1.04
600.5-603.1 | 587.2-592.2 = 1.09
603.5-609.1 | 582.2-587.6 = 1.15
